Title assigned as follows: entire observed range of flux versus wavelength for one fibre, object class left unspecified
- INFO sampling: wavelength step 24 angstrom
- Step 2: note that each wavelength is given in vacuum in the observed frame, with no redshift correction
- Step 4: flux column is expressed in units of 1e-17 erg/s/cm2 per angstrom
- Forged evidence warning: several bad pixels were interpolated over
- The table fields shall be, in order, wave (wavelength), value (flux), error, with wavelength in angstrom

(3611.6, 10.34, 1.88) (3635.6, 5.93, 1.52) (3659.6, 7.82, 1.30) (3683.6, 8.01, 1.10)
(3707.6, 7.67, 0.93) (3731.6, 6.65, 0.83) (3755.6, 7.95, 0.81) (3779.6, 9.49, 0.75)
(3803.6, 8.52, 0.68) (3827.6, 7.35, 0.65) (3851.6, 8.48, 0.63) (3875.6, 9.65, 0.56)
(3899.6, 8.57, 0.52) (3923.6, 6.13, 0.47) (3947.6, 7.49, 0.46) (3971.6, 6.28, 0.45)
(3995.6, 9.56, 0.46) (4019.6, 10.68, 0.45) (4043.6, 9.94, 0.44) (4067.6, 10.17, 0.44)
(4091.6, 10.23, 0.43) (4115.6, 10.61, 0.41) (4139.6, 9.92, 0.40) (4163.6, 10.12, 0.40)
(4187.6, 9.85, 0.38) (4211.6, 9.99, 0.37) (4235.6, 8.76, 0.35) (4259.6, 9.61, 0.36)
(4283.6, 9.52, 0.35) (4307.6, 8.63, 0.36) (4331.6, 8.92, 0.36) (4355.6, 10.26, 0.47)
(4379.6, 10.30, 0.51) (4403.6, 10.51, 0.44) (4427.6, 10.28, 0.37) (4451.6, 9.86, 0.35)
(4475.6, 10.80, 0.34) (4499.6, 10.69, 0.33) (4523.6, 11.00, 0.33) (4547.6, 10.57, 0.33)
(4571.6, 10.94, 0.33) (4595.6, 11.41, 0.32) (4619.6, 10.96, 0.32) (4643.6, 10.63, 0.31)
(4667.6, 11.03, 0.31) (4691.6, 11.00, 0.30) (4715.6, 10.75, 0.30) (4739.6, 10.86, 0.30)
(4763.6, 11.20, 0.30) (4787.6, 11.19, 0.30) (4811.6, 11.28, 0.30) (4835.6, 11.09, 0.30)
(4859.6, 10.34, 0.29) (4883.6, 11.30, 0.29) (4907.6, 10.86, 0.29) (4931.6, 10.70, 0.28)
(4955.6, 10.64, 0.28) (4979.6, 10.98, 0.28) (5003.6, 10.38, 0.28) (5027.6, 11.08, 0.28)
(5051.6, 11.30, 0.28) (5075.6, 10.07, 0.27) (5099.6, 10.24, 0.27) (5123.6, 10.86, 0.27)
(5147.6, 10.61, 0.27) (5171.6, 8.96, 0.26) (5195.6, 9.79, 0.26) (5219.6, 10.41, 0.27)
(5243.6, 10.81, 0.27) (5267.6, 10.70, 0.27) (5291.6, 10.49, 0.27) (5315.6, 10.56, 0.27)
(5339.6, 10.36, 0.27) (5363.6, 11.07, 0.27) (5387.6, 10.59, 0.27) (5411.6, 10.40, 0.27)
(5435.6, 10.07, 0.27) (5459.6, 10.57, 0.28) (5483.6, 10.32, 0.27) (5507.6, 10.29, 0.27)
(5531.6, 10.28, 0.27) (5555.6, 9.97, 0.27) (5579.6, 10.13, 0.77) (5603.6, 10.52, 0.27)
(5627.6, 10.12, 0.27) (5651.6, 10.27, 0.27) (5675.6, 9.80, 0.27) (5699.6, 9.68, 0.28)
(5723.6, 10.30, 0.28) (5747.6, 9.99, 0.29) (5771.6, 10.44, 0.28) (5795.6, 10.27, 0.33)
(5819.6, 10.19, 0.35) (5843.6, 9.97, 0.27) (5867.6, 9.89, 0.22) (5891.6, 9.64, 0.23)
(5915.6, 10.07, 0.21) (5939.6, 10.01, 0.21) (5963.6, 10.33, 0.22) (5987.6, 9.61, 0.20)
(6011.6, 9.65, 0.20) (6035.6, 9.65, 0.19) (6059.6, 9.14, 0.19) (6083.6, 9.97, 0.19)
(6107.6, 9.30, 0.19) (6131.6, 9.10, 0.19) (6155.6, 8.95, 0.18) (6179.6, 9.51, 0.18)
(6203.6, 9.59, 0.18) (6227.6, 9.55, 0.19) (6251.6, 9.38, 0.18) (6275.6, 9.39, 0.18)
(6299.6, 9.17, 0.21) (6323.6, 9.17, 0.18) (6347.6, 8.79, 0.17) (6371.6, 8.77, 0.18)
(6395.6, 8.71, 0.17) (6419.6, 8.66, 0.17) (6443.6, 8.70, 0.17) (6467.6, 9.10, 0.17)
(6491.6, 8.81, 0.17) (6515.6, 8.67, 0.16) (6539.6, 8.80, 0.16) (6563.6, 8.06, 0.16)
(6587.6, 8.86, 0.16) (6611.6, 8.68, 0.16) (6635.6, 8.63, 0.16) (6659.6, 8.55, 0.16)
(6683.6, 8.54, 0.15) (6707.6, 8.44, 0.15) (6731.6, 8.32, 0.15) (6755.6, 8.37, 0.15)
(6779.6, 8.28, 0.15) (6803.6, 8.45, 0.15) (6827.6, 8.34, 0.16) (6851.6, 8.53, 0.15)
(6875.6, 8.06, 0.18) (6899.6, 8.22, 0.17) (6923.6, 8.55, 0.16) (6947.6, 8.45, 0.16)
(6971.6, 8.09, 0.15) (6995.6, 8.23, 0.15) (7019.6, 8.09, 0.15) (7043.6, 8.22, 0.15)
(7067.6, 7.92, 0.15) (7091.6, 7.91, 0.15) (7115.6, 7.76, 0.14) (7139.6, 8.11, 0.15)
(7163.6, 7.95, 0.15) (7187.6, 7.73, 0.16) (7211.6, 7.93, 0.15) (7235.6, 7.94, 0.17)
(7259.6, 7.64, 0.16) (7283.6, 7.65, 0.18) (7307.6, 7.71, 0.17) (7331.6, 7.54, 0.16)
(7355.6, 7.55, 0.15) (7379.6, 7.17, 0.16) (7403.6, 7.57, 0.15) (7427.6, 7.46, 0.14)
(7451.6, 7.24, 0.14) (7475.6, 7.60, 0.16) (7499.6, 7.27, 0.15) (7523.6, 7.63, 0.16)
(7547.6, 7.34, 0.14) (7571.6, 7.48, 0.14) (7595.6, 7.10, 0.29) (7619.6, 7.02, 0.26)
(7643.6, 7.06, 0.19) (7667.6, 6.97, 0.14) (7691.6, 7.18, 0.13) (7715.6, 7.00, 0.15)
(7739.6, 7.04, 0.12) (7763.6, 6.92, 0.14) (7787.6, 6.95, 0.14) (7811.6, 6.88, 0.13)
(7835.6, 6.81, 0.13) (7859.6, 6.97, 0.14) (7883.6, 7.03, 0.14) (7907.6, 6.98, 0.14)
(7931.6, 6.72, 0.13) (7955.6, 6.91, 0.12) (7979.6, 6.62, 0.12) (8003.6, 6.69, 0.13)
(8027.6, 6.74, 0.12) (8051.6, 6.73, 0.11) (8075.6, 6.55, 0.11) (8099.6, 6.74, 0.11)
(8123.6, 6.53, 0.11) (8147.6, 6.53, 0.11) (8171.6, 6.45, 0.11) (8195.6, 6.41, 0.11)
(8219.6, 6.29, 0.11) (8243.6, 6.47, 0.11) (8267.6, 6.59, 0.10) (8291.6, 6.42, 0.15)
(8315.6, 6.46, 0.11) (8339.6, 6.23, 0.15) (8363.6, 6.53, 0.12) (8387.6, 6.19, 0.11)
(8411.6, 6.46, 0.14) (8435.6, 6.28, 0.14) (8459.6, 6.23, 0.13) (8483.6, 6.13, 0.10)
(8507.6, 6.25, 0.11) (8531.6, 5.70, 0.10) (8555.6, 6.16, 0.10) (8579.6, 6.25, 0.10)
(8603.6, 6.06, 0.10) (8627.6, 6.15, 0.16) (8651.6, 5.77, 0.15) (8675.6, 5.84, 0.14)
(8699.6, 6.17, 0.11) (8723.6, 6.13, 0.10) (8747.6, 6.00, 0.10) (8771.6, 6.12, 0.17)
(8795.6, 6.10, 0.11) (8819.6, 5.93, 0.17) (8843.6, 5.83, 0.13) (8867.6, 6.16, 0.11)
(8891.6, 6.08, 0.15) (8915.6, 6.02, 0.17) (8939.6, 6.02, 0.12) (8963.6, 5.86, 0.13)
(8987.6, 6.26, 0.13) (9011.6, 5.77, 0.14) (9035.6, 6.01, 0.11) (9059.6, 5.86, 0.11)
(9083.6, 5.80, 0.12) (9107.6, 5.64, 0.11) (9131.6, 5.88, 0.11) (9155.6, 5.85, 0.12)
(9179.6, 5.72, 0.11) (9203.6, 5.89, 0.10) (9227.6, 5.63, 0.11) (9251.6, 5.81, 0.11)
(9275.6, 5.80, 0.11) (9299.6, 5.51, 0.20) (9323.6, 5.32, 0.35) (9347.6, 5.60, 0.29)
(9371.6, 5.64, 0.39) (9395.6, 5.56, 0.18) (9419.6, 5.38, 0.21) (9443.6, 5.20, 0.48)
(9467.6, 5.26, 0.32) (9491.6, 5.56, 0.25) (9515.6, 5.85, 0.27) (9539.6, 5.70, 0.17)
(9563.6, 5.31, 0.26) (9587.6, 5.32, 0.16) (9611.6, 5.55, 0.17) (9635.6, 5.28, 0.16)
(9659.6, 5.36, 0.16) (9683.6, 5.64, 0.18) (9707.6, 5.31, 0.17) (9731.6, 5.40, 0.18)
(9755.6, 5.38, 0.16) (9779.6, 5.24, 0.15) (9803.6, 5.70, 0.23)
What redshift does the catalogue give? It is -0.001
